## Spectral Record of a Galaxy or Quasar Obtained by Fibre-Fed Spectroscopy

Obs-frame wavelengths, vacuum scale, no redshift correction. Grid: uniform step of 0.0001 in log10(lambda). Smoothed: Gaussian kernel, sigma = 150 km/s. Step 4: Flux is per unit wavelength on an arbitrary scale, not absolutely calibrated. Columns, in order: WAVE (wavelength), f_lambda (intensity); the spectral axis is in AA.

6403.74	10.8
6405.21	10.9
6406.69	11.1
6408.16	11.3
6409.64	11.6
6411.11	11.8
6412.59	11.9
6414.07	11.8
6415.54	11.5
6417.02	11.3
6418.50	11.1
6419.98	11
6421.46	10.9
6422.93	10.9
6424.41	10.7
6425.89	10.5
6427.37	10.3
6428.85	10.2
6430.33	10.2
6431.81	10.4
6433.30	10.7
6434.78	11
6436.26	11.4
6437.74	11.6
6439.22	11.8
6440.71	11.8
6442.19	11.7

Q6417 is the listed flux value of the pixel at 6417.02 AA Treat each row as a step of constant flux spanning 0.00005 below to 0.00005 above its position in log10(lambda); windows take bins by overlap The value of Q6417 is 11.3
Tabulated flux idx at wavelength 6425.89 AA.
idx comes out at 10.5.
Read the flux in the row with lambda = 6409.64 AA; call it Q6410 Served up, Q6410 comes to 11.6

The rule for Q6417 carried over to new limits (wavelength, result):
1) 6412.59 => 11.9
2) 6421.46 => 10.9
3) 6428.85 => 10.2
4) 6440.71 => 11.8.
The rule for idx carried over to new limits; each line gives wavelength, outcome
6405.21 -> 10.9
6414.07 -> 11.8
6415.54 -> 11.5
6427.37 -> 10.3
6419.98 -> 11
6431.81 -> 10.4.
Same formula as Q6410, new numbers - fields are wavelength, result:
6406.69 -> 11.1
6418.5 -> 11.1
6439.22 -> 11.8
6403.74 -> 10.8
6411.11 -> 11.8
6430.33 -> 10.2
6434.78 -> 11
